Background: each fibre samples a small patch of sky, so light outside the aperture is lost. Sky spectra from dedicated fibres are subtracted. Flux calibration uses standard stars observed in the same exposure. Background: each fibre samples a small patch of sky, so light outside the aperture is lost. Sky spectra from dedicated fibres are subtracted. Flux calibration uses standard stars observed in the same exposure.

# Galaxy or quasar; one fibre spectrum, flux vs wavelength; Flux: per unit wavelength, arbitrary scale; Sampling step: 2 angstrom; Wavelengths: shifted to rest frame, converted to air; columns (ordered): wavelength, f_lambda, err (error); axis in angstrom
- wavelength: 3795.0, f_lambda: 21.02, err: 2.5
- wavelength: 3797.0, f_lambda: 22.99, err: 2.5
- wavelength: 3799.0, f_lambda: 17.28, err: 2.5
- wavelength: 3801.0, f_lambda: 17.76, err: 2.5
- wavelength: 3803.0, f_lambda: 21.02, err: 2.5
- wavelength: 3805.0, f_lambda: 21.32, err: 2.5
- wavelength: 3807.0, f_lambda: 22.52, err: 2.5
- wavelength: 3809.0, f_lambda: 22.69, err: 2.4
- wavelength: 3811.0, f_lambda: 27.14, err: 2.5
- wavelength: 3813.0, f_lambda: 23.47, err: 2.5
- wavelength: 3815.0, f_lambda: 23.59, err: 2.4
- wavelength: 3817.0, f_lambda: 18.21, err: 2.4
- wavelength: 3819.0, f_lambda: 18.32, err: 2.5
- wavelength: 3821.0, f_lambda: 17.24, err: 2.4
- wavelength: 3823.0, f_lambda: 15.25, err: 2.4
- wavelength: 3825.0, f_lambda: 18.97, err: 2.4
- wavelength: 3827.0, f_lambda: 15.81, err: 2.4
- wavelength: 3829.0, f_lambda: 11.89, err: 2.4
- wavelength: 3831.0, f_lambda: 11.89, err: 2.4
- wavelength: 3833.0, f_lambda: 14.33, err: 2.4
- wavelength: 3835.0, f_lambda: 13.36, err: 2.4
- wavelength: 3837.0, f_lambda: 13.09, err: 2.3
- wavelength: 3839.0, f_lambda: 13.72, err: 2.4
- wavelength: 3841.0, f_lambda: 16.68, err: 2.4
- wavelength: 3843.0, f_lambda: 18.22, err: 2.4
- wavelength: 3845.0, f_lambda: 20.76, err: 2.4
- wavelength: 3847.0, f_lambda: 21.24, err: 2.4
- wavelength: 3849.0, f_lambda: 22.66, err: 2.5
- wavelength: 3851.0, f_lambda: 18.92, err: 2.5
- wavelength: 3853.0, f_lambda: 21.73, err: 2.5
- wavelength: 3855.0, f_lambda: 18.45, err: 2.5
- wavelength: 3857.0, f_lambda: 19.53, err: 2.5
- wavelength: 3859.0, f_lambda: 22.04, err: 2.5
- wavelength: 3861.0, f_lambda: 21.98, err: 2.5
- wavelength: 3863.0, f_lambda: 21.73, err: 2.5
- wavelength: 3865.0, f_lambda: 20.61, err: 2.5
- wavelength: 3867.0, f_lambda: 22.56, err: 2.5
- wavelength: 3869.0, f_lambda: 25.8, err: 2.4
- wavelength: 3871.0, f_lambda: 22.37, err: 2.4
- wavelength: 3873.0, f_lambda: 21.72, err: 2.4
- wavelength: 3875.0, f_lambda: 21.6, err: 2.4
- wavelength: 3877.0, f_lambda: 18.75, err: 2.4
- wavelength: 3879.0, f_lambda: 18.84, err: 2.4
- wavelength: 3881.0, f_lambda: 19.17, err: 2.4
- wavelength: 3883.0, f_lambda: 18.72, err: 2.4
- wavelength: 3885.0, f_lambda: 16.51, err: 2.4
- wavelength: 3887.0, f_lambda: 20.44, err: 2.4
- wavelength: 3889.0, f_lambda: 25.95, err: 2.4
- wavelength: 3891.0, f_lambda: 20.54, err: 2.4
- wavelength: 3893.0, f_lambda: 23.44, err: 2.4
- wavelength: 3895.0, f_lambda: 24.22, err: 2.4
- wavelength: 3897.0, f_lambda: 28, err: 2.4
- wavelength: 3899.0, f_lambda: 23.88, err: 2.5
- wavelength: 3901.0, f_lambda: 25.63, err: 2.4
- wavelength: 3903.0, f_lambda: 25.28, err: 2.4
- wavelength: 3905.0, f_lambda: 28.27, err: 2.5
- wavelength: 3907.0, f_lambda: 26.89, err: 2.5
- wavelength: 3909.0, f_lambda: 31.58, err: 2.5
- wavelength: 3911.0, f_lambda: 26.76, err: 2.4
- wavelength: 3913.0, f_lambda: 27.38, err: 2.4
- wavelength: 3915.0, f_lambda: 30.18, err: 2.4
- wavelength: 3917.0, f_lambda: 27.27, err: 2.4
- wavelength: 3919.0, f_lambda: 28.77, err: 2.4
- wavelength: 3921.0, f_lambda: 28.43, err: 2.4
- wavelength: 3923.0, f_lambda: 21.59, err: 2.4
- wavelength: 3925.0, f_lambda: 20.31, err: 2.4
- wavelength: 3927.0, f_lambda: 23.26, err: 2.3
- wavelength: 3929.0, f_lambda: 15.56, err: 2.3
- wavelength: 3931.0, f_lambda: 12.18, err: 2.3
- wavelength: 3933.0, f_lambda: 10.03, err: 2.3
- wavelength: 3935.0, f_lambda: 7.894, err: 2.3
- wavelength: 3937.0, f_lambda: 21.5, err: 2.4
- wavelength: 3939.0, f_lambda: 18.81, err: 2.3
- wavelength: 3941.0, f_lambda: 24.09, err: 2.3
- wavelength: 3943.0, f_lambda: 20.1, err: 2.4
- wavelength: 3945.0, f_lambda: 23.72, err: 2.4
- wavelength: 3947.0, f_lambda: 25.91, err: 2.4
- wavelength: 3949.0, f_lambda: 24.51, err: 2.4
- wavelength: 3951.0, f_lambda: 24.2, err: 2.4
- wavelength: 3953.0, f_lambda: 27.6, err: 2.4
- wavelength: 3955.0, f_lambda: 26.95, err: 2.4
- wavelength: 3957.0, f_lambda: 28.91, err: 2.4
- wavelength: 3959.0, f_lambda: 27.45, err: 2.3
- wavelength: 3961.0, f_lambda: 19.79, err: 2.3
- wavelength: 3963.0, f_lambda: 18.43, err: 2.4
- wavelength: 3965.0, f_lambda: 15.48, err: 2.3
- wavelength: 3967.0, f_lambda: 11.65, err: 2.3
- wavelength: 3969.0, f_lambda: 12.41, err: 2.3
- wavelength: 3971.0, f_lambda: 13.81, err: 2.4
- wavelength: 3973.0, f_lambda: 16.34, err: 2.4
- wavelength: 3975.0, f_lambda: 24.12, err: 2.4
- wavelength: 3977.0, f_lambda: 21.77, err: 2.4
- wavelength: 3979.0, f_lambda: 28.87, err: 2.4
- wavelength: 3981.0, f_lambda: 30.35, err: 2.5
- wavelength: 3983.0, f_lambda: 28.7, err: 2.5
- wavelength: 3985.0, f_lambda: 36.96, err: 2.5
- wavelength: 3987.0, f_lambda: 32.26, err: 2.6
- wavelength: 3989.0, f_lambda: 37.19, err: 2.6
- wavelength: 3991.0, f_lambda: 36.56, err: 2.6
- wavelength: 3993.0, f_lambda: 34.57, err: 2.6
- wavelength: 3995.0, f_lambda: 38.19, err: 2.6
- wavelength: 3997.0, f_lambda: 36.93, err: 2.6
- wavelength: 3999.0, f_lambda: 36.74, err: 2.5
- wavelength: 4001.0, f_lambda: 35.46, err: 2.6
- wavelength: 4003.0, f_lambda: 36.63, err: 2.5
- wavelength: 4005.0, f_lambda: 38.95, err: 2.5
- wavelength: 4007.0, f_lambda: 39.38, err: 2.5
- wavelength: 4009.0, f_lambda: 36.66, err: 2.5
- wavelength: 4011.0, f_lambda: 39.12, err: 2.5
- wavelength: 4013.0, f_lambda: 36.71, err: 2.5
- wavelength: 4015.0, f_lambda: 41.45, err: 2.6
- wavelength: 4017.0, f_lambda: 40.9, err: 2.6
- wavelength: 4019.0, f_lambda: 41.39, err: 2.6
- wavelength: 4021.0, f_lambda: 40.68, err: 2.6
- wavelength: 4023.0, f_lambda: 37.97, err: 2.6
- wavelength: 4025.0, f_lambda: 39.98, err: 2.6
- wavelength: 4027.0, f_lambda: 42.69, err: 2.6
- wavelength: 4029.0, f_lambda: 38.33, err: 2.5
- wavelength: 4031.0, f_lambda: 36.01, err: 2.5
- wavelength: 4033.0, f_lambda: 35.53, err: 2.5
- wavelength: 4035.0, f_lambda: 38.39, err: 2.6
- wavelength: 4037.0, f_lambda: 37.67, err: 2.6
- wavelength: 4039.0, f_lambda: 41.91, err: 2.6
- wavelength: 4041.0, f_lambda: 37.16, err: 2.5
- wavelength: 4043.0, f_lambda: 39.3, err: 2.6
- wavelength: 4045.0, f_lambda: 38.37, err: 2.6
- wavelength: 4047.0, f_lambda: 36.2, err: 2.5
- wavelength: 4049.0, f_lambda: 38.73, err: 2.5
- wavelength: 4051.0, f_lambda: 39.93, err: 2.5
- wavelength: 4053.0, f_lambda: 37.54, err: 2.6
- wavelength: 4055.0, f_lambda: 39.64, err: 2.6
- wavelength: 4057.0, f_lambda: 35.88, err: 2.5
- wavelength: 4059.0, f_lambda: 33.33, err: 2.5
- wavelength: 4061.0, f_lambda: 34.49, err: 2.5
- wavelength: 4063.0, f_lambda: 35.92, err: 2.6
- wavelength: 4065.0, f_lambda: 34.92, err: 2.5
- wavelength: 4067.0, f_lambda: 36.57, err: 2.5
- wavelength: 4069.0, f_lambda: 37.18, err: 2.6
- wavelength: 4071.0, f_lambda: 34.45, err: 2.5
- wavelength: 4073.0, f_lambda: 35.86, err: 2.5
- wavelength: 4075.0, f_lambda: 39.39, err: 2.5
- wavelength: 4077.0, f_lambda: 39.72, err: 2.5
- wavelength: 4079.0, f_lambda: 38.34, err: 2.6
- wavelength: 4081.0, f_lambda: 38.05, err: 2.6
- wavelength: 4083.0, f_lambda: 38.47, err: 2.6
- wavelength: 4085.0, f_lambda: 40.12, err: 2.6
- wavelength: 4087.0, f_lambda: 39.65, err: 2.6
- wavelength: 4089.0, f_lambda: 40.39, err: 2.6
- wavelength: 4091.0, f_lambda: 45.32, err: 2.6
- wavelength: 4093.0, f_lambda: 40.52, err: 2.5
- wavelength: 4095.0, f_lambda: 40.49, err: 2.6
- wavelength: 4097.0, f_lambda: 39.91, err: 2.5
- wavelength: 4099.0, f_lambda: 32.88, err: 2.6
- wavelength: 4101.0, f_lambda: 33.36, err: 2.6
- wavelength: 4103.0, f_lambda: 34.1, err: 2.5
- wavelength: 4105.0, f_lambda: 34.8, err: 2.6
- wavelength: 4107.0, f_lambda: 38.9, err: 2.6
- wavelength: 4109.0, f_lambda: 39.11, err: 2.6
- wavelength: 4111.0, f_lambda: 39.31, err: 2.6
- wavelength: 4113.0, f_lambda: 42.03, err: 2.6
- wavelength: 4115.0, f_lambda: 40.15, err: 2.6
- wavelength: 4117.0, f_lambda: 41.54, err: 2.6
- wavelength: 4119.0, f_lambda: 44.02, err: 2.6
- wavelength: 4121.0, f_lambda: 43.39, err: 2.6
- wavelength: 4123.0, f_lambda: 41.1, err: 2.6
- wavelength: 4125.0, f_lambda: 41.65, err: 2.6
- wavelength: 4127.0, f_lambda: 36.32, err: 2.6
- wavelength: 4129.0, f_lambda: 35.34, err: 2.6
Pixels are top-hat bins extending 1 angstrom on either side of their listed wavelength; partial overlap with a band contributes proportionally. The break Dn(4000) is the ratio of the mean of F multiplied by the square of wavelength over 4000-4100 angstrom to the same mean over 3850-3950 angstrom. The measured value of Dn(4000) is 1.9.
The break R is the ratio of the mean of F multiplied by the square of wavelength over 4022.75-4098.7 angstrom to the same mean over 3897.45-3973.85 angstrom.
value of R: 1.83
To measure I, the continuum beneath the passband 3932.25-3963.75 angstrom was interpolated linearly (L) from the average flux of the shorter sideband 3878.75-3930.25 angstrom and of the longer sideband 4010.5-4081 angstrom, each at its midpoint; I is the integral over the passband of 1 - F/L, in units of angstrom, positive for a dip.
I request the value 7.22 angstrom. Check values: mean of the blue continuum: 24.1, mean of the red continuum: 38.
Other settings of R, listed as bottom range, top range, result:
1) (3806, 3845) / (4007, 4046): 2.43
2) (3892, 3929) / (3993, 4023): 1.56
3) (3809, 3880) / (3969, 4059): 2.01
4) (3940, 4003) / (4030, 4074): 1.45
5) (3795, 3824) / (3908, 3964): 1.19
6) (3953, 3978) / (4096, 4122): 2.07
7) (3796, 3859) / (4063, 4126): 2.37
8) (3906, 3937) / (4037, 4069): 1.77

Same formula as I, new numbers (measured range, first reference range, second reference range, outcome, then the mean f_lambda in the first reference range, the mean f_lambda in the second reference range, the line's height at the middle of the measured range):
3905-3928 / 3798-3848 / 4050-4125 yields -1.21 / 18.2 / 38.4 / 25.4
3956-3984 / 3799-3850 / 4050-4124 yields 7.81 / 18.4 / 38.4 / 29.5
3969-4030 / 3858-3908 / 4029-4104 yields -3.53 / 22.6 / 37.7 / 32.2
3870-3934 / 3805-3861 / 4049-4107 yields 2.74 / 18.7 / 37.6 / 24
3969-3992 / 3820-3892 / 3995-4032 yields 4.98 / 19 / 38.7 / 34.5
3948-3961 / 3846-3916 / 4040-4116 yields 1.12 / 23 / 37.9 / 28.5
